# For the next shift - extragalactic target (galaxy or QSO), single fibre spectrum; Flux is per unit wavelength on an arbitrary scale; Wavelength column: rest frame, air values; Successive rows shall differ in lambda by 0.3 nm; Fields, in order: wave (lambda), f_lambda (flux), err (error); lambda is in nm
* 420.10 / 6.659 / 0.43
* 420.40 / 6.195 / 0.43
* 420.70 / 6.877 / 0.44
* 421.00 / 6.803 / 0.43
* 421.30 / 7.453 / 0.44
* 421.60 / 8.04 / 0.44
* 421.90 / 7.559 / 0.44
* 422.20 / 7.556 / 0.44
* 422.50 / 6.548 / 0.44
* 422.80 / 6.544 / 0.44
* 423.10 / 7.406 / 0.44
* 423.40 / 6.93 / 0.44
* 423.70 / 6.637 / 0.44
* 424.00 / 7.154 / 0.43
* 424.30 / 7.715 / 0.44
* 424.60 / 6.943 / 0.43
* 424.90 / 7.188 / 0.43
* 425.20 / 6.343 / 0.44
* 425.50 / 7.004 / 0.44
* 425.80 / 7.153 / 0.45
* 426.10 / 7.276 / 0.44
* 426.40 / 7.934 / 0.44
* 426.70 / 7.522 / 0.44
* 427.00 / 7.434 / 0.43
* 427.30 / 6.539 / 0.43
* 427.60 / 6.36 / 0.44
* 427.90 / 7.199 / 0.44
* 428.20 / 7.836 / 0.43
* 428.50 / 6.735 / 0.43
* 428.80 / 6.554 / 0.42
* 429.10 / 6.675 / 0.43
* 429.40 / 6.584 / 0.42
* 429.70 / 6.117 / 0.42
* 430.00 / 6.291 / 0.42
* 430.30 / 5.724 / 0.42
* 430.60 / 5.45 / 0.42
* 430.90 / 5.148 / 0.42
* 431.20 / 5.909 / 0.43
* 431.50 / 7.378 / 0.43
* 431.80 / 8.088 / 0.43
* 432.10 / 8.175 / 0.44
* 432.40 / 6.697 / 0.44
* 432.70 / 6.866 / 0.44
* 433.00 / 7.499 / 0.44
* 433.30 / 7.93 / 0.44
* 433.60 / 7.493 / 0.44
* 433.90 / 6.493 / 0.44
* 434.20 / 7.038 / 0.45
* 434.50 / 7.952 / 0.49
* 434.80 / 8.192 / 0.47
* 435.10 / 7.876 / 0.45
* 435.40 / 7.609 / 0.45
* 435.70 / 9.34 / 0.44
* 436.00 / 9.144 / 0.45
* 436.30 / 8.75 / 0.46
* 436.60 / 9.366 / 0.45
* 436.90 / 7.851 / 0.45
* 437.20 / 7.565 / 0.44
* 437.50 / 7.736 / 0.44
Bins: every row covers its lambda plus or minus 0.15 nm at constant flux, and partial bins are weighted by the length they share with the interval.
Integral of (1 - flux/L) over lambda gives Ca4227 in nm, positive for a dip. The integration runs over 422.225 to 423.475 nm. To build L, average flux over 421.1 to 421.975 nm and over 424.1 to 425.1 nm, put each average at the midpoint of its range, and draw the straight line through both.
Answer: 0.091 nm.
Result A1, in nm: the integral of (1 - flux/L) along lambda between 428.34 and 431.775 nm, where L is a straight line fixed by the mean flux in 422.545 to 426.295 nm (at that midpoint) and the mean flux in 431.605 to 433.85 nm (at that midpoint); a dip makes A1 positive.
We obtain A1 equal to 0.483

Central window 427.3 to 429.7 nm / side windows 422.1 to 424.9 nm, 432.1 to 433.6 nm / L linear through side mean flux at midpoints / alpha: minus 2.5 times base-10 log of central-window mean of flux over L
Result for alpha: 0.07 mag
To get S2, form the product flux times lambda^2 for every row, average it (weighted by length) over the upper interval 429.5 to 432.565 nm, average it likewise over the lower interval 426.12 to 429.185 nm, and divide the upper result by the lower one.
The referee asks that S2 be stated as 0.93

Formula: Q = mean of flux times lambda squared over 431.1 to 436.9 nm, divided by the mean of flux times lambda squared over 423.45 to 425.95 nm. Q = 1.16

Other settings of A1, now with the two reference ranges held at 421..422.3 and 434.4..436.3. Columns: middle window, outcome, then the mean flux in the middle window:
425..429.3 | 0.47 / 7.04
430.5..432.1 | 0.31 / 6.59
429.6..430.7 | 0.30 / 5.91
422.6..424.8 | 0.18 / 7.04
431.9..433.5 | 0.15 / 7.46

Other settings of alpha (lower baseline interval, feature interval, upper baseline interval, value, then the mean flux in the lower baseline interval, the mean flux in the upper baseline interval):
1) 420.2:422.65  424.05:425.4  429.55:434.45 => -0.01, 7.12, 6.79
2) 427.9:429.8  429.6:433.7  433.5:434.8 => 0.05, 6.8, 7.34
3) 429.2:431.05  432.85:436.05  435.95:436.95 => 0.01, 5.91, 8.83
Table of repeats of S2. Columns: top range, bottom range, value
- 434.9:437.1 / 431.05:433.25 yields 1.20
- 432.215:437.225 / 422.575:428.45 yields 1.16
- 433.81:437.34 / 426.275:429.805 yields 1.21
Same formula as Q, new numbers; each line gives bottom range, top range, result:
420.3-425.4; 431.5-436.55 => 1.17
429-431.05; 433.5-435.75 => 1.31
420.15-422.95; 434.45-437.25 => 1.27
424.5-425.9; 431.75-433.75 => 1.12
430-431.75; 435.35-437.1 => 1.47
